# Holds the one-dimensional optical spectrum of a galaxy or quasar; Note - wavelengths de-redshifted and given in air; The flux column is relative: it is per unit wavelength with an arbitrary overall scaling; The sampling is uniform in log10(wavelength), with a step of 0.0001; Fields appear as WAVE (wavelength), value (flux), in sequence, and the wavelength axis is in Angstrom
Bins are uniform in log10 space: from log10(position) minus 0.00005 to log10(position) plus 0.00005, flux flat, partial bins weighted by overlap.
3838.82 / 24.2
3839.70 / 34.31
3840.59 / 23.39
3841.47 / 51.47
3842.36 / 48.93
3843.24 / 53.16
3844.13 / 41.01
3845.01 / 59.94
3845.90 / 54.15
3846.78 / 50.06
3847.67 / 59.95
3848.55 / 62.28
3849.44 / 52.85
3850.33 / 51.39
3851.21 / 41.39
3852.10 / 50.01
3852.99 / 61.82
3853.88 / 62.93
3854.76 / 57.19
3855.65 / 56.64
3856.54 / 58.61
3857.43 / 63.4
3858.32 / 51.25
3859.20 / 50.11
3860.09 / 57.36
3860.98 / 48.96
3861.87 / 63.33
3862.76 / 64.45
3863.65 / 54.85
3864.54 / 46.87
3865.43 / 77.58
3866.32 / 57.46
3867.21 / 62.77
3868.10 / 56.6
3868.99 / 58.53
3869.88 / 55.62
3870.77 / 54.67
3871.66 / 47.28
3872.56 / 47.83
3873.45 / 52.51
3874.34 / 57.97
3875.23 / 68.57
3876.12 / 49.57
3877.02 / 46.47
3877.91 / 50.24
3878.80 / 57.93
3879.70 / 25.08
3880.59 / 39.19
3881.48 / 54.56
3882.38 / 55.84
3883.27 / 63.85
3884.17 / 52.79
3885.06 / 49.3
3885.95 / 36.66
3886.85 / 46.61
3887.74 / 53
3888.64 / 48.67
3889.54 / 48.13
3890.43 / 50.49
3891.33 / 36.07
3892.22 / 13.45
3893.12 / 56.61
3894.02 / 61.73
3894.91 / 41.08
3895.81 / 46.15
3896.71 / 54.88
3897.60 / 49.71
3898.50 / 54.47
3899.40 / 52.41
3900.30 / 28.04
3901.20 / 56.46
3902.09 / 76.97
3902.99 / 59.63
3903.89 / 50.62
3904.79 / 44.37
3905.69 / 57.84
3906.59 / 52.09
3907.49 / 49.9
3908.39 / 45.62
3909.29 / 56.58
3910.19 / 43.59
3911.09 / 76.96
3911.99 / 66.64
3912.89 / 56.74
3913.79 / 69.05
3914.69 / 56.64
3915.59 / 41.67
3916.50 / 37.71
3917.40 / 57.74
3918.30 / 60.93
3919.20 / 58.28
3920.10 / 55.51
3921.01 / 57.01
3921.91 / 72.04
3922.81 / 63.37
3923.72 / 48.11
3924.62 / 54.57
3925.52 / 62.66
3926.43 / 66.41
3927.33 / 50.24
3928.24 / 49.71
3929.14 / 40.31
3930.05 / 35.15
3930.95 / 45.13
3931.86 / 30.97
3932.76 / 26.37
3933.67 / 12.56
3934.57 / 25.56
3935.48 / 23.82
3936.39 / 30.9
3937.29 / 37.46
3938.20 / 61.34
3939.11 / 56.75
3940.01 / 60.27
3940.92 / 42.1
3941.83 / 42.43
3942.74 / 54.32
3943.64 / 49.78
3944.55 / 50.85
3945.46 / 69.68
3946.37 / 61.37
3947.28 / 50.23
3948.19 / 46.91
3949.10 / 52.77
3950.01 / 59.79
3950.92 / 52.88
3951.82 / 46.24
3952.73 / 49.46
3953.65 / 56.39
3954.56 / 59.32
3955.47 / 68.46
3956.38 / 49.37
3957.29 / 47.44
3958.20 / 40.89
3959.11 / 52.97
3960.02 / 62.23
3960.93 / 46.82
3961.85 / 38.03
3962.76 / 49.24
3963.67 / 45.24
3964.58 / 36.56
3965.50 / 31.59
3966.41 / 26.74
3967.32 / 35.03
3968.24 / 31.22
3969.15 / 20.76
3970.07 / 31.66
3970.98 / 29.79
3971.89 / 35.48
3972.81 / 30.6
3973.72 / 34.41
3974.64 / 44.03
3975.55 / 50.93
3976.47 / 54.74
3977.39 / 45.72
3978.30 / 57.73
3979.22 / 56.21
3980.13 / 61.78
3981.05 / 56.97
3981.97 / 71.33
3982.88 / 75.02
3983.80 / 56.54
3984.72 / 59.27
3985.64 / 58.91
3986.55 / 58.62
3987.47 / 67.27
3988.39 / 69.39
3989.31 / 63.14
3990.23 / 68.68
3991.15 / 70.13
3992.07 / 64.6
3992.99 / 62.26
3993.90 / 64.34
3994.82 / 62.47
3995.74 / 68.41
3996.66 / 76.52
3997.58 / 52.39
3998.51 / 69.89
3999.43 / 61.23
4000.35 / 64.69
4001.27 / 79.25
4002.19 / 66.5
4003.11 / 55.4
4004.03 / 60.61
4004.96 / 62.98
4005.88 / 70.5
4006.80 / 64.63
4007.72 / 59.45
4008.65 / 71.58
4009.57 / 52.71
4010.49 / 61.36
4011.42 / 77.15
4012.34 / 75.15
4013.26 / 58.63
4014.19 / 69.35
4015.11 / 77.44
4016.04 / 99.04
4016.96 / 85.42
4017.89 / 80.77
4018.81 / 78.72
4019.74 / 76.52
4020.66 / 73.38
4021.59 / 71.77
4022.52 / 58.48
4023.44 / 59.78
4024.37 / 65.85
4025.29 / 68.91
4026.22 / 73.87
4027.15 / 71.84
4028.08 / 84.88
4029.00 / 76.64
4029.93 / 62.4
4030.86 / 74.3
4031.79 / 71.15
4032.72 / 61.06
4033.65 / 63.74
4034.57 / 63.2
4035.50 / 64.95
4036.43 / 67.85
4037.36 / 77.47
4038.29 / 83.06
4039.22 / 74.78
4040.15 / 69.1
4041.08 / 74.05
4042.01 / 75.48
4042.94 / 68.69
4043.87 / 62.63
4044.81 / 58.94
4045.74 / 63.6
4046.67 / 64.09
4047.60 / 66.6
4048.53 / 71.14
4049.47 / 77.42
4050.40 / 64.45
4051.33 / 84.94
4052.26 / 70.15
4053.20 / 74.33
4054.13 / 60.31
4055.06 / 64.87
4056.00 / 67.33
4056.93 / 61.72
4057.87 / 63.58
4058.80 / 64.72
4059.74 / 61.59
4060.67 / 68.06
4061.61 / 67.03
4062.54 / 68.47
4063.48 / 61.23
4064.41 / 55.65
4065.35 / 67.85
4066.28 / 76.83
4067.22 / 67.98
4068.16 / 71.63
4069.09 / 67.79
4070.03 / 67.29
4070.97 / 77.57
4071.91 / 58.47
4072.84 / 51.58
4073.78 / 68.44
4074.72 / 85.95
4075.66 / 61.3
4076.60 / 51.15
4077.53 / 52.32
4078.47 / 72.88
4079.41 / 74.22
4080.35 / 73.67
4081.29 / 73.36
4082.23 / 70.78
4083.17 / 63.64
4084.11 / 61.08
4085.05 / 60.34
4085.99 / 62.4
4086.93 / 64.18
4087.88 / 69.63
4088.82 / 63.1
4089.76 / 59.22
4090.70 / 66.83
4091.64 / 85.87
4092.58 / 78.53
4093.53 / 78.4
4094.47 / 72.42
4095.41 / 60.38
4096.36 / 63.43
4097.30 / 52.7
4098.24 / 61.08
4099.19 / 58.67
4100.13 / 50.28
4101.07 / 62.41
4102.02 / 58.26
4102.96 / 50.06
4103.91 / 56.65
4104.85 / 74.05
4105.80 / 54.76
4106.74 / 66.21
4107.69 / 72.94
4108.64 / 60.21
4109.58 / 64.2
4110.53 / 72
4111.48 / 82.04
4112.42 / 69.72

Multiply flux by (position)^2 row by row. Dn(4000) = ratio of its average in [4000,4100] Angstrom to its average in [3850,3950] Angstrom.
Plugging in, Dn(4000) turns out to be 1.4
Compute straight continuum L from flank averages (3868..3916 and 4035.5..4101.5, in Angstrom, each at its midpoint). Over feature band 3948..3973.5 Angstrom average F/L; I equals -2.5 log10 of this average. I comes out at 0.29 mag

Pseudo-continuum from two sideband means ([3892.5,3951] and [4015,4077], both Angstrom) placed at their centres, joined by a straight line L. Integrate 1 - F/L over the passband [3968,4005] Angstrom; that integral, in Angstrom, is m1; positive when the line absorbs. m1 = 2.3 Angstrom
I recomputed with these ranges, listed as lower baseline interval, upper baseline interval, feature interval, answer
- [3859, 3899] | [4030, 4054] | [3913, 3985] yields 0.22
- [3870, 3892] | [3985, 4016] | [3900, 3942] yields 0.09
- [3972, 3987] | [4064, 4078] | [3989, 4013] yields -0.16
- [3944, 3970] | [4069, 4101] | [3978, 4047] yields -0.22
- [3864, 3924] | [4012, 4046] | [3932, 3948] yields 0.32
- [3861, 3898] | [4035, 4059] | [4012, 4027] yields -0.11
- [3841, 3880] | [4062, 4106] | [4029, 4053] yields -0.10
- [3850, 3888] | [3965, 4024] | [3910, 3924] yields -0.03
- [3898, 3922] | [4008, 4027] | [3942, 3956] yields 0.12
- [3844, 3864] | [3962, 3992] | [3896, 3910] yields 0.02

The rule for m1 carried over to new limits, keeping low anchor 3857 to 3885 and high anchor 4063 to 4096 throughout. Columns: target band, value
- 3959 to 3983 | 6.45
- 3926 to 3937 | 4.12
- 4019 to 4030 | -1.20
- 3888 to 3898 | 1.73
